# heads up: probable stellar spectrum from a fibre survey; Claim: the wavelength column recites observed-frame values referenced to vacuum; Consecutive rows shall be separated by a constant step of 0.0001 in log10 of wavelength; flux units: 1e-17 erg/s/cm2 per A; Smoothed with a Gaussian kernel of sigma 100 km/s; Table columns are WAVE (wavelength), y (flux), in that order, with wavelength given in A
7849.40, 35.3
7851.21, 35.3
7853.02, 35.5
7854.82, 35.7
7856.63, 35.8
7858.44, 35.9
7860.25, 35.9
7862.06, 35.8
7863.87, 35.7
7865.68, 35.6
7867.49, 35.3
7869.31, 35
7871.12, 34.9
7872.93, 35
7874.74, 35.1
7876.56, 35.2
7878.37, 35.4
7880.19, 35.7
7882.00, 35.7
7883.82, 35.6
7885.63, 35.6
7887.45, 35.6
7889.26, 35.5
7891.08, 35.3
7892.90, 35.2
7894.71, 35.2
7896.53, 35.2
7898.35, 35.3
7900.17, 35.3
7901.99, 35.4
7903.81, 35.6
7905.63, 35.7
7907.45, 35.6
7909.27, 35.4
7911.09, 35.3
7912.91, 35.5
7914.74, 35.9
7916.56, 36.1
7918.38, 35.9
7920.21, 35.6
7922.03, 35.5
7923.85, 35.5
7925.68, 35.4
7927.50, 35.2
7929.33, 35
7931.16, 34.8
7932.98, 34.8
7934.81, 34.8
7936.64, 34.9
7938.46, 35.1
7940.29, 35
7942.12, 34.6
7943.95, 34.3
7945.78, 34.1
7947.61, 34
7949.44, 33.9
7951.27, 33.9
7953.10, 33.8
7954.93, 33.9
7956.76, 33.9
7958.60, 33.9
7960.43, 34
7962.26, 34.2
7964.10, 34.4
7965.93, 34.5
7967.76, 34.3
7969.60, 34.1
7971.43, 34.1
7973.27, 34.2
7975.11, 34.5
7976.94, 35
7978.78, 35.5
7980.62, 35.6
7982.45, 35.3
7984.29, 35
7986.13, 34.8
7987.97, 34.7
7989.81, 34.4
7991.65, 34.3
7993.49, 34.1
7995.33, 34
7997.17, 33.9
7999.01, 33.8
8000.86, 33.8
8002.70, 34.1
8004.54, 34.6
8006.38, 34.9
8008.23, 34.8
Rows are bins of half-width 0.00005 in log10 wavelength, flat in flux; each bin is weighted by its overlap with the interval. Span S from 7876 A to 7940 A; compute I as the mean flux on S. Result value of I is 35.4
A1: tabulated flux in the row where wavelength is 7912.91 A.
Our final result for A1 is 35.5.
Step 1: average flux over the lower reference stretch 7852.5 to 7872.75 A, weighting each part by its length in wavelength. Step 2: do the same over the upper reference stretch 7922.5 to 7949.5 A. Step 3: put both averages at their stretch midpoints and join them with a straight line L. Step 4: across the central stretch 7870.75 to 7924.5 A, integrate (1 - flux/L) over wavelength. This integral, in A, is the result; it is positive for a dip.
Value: -0.4 A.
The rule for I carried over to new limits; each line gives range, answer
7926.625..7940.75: 34.9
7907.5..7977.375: 34.7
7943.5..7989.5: 34.4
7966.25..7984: 34.7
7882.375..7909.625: 35.4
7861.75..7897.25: 35.4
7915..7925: 35.7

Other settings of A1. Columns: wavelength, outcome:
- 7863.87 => 35.7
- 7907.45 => 35.6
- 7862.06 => 35.8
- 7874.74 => 35.1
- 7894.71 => 35.2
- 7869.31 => 35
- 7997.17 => 33.9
